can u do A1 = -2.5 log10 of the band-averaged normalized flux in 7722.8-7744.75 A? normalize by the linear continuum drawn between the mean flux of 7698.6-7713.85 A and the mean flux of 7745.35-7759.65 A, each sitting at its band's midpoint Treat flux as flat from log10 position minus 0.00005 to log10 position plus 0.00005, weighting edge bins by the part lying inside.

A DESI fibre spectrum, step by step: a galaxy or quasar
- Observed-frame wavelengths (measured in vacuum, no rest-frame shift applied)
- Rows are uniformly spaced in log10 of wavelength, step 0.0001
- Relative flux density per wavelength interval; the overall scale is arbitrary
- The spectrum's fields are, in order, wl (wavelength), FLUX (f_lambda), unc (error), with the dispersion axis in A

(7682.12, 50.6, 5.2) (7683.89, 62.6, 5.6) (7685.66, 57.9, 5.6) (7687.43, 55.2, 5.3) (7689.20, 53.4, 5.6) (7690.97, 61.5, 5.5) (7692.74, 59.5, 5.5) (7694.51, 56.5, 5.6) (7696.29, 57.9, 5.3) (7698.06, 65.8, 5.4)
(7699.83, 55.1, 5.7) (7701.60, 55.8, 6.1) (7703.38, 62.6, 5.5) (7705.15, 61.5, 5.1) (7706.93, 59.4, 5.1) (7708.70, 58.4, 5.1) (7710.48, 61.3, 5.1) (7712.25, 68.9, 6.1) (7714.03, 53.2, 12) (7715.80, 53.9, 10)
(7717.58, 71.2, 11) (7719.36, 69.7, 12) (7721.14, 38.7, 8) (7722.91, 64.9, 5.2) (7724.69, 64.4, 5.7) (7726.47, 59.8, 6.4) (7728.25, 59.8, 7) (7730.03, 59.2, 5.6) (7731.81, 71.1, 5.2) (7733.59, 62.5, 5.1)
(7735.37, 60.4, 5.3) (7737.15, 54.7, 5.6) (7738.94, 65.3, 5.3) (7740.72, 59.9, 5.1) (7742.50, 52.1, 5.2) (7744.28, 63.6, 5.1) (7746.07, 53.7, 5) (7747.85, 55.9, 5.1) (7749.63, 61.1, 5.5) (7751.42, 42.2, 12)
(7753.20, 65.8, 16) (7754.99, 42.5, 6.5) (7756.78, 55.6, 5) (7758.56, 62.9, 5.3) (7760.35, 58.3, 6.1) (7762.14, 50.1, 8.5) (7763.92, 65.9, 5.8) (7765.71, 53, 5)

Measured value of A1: -0.07 mag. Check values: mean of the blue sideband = 60.2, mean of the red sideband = 55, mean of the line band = 61.2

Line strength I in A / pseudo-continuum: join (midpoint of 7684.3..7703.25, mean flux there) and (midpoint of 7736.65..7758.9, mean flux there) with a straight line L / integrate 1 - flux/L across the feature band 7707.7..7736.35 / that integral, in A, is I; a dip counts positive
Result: -1.91 A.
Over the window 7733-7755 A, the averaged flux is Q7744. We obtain 57.4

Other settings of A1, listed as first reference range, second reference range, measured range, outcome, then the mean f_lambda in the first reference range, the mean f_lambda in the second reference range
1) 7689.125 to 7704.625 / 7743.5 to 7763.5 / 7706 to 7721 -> -0.050 mag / 59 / 55.8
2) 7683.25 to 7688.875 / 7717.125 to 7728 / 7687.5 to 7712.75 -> -0.009 mag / 57.9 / 61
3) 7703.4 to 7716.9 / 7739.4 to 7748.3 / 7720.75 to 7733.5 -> -0.037 mag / 59.9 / 57.5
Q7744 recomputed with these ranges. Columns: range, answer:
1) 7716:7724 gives 60.6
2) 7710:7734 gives 61.3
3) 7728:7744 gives 60.7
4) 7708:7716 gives 59.6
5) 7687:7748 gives 59.7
